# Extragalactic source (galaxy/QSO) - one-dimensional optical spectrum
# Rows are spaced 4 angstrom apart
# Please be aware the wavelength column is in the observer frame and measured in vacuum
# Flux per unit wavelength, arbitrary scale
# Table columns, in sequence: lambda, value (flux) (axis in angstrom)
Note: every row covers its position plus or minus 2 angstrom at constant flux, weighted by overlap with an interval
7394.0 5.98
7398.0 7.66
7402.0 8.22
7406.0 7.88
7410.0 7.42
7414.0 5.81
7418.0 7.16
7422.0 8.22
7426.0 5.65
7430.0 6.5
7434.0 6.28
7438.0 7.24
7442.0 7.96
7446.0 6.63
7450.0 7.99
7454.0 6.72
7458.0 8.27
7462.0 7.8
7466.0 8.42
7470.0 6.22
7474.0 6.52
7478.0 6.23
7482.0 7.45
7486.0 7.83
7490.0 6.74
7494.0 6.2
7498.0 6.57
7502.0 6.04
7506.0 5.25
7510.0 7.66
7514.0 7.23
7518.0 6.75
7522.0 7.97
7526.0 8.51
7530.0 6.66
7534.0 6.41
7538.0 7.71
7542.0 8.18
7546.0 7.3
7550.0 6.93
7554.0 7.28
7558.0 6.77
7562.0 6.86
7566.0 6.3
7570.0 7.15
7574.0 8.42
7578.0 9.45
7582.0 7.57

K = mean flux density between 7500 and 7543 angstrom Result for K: 7.1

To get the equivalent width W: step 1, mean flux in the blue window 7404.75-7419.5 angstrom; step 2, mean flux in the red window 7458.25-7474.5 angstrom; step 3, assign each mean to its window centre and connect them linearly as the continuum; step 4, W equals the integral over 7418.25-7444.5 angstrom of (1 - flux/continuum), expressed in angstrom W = 0.7 angstrom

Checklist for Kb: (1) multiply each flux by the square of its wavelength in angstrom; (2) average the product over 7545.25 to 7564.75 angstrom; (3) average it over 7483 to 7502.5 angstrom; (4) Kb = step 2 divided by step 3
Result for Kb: 1.05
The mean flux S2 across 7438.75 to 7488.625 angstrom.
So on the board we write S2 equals 7.33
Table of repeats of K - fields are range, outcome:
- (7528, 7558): 7.18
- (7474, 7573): 7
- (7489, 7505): 6.29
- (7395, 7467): 7.29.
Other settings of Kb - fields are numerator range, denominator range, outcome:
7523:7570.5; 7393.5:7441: 1.06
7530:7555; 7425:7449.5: 1.09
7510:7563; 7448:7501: 1.04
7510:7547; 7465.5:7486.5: 1.08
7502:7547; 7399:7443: 1.04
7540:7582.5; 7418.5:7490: 1.07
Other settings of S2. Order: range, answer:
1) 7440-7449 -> 7.37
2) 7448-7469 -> 7.76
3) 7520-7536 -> 7.39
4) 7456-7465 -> 8.08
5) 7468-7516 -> 6.66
